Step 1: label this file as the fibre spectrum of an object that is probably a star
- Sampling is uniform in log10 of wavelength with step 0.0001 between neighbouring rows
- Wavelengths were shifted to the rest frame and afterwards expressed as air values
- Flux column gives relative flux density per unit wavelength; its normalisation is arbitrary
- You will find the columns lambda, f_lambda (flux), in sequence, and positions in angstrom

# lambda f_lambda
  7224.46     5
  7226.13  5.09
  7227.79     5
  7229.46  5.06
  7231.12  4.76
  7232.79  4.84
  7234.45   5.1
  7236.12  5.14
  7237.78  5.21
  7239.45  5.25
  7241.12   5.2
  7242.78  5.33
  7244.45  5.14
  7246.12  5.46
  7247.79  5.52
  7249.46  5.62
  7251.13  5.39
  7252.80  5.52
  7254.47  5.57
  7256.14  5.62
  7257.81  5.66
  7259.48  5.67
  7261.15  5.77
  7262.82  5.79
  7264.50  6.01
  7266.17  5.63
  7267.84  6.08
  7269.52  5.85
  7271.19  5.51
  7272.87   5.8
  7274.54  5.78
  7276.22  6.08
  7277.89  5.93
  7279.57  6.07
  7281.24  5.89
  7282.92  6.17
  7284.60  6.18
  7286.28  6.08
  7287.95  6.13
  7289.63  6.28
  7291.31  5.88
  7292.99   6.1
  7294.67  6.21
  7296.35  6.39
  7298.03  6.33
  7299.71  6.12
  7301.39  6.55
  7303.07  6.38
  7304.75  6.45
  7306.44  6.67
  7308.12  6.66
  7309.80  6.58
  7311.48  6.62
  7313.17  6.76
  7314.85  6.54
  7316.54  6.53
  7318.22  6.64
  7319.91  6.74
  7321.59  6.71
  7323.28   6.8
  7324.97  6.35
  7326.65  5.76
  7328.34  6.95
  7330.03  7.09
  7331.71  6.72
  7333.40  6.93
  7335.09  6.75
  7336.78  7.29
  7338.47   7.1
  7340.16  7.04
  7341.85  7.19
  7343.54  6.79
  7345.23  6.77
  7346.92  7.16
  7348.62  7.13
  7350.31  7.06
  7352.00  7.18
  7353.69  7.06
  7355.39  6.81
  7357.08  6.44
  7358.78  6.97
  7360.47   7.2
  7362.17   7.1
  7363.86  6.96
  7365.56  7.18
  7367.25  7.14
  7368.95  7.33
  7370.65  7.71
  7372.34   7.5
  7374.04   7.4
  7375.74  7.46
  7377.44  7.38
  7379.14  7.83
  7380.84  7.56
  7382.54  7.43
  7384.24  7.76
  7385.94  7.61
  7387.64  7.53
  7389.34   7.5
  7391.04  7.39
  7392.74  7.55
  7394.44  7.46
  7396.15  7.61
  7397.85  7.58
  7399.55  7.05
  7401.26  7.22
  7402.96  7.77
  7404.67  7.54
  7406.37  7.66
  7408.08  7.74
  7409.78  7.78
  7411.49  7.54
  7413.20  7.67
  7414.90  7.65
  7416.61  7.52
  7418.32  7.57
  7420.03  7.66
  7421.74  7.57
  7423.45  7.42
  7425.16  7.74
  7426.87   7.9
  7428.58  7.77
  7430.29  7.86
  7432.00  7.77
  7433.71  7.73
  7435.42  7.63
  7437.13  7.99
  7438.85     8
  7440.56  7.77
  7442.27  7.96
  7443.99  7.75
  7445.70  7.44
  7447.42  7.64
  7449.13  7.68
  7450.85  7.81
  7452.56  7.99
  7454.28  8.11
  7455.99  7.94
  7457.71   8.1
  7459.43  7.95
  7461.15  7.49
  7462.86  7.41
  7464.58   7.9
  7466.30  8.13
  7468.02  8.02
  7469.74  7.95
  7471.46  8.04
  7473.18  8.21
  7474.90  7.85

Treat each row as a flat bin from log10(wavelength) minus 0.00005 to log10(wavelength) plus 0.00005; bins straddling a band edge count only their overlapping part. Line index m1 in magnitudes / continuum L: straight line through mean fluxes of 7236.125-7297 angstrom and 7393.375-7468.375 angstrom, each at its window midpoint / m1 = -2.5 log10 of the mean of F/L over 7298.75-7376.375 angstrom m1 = -0.04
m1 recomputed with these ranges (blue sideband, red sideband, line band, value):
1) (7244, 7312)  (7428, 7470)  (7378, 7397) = -0.06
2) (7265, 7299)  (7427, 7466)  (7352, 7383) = -0.04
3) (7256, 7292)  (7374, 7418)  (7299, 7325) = -0.03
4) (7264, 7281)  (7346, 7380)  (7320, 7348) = -0.01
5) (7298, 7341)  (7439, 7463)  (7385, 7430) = -0.02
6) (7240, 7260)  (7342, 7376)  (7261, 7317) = -0.02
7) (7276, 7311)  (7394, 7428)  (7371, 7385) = -0.05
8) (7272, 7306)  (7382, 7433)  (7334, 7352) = -0.04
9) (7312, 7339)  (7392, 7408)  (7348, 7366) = 0.01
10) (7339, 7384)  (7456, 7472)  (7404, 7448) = -0.01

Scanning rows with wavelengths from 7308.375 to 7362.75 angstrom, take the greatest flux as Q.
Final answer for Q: 7.29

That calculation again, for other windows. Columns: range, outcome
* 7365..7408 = 7.83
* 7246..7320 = 6.76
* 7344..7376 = 7.71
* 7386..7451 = 8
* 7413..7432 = 7.9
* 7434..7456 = 8.11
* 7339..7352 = 7.19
